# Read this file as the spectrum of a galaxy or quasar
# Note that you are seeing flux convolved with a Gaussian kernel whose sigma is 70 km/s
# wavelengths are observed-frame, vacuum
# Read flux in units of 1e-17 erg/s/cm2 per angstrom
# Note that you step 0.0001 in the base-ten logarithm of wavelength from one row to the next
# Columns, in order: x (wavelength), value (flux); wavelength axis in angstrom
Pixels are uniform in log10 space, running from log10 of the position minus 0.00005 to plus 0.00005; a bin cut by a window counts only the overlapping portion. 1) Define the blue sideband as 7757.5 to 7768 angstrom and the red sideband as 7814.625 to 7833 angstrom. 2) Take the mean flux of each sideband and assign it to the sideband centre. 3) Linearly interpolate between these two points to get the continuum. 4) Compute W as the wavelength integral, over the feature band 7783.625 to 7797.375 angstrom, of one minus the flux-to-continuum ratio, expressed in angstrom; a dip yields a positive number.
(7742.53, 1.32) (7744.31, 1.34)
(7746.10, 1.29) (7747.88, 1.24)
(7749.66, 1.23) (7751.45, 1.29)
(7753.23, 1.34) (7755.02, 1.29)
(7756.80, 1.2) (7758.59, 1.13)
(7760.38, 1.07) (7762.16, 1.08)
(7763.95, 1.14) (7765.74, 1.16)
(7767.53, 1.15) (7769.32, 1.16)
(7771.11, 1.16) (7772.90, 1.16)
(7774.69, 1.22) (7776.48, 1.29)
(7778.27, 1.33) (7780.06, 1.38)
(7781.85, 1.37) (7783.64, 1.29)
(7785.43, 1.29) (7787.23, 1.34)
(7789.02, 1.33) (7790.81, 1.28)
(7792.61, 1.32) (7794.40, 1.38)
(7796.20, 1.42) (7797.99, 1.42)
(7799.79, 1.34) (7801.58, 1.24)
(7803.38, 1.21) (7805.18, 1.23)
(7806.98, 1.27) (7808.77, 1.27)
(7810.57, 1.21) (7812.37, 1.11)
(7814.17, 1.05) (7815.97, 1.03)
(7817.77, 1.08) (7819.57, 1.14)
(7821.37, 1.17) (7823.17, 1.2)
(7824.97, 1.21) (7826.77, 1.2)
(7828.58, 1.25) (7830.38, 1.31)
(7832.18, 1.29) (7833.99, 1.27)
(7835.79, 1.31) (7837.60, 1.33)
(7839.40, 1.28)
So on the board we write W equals -2.2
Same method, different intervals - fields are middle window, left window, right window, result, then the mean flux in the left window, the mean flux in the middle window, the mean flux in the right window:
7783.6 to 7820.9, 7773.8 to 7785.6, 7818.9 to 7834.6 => 0.7 angstrom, 1.31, 1.25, 1.23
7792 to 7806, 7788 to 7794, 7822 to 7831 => -0.2 angstrom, 1.32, 1.32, 1.23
